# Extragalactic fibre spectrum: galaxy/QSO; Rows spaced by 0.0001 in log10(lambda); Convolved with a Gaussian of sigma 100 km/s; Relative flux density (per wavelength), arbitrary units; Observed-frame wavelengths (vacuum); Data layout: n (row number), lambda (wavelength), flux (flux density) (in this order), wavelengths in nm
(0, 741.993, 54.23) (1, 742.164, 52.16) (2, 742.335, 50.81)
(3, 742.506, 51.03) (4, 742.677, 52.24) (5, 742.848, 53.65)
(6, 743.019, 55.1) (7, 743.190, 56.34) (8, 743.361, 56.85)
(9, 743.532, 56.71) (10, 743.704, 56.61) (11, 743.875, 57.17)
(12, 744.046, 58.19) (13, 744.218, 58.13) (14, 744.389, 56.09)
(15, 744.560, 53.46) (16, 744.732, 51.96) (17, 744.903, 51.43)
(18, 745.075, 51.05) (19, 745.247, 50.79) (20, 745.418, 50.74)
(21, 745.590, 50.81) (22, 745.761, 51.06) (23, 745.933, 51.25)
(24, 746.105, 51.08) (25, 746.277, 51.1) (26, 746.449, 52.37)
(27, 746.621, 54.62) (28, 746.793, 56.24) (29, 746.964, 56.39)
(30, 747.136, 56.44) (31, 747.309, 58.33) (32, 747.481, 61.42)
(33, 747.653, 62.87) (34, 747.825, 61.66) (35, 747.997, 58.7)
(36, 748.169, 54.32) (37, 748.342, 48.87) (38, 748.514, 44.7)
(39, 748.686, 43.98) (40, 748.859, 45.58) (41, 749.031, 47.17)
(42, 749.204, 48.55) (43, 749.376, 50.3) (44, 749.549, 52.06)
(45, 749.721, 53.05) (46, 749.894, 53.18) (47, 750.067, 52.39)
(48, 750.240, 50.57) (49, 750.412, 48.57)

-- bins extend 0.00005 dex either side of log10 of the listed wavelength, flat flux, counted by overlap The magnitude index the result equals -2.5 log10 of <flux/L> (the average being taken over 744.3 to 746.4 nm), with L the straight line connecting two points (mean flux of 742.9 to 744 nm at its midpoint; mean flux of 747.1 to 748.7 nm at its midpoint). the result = 0.09 mag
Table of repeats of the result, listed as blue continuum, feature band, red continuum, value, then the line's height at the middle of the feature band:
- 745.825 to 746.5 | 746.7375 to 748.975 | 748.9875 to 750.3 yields -0.068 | 51.2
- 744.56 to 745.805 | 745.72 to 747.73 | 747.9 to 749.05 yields -0.103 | 50.4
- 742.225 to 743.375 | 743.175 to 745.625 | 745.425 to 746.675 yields -0.038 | 52.6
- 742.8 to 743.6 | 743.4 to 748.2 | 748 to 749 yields -0.060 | 52.2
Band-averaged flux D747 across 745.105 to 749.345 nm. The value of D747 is 52.8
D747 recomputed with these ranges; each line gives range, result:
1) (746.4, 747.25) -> 55.4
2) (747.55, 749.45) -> 51.6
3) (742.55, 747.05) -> 53.9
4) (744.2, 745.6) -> 52.6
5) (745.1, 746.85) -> 51.9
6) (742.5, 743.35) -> 54.2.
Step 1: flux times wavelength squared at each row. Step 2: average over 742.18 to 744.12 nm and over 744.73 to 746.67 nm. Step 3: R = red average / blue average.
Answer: 0.9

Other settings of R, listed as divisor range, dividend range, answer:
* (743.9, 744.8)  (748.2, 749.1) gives 0.84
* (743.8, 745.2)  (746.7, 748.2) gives 1.08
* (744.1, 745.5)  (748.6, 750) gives 0.94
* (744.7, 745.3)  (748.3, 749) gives 0.90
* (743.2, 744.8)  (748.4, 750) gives 0.88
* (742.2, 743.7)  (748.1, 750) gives 0.92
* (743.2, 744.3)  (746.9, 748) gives 1.05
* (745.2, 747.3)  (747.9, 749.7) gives 0.94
